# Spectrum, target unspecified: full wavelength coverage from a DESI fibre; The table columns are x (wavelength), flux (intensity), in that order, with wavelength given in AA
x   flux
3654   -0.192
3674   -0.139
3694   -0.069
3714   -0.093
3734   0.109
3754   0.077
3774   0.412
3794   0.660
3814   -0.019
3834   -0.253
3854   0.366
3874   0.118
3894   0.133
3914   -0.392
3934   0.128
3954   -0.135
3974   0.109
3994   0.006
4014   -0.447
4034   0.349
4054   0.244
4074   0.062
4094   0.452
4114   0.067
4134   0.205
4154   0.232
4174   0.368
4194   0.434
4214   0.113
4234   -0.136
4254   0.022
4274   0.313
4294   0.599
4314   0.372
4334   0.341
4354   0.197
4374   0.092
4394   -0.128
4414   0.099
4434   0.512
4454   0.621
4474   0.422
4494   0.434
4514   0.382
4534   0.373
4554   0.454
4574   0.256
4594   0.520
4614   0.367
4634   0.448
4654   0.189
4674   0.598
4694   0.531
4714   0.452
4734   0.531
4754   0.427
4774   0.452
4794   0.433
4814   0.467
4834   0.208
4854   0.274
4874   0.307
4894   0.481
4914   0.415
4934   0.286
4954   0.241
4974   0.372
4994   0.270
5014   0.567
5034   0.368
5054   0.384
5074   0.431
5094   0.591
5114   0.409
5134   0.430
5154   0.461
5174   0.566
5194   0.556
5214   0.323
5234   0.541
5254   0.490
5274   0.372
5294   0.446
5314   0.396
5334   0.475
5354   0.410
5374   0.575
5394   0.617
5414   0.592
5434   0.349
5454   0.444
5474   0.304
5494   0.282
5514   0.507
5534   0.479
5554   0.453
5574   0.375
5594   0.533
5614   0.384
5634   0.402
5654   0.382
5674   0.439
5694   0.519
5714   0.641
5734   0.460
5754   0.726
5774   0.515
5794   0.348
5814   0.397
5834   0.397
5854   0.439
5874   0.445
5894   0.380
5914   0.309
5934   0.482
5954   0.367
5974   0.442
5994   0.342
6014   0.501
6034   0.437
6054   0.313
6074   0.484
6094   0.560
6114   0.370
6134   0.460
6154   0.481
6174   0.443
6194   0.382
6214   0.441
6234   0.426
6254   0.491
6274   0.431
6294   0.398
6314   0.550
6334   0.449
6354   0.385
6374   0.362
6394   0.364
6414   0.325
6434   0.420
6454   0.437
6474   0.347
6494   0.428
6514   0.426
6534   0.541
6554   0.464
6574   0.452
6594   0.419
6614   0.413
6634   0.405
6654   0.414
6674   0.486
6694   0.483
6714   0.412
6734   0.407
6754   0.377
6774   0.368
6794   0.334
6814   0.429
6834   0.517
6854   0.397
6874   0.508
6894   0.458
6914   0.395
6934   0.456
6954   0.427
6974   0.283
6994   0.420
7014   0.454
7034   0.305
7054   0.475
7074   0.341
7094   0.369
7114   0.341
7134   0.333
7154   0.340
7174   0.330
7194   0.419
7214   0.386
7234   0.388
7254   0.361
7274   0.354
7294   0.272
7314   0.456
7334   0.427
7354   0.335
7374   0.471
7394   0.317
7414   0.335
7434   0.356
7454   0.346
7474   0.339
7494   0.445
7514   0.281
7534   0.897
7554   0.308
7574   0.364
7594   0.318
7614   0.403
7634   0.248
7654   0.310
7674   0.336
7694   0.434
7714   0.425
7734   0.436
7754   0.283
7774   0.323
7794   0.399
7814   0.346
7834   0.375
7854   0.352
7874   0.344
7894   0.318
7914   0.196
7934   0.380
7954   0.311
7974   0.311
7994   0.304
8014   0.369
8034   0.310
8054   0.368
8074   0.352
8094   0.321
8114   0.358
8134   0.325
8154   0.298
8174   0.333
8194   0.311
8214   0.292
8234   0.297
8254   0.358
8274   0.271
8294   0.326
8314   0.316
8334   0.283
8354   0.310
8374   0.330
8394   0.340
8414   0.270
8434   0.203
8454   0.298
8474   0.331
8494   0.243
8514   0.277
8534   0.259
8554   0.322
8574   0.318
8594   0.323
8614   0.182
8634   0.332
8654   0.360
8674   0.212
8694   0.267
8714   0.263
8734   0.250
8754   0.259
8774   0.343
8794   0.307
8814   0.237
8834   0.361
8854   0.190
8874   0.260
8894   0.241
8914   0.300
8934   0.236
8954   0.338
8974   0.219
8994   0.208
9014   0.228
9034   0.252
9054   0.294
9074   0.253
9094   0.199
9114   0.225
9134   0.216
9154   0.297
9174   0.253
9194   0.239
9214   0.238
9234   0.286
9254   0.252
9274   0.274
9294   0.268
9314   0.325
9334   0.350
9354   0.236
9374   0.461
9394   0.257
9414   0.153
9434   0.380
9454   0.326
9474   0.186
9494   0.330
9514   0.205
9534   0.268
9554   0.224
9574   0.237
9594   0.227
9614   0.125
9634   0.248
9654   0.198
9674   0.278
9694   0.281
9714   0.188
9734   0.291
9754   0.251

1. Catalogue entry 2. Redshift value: 0.15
